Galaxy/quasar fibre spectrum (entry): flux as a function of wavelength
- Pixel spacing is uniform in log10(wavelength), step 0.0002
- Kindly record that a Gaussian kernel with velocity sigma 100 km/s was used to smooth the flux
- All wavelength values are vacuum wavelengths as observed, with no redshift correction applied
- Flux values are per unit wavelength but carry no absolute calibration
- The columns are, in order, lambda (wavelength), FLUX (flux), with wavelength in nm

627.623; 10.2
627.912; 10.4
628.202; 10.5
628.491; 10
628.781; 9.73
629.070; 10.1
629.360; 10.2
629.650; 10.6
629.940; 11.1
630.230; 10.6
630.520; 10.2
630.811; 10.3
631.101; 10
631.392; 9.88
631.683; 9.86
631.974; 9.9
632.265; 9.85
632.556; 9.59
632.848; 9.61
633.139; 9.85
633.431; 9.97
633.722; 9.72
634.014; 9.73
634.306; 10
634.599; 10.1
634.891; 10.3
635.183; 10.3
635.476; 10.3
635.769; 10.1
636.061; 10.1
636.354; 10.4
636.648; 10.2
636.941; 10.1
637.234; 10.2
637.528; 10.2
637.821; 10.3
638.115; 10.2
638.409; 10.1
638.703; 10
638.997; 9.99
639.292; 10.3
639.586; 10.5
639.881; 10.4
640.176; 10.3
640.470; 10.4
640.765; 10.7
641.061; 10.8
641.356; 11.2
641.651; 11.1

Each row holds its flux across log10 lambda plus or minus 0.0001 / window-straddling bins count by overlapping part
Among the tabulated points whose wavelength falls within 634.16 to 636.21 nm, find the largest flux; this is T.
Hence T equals 10.3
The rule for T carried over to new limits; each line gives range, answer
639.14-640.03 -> 10.5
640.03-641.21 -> 10.8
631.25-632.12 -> 9.9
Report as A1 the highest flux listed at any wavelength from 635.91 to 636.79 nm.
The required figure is 10.4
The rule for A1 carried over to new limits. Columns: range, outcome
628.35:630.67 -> 11.1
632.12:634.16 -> 9.97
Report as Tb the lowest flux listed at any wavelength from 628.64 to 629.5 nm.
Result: 9.73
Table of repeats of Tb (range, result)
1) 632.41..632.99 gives 9.59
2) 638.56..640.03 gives 9.99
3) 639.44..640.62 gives 10.3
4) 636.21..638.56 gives 10.1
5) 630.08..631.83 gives 9.86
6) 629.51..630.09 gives 10.6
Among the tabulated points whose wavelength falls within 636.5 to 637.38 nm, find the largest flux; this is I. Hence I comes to 10.2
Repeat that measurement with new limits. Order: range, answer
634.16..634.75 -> 10.1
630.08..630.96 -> 10.6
